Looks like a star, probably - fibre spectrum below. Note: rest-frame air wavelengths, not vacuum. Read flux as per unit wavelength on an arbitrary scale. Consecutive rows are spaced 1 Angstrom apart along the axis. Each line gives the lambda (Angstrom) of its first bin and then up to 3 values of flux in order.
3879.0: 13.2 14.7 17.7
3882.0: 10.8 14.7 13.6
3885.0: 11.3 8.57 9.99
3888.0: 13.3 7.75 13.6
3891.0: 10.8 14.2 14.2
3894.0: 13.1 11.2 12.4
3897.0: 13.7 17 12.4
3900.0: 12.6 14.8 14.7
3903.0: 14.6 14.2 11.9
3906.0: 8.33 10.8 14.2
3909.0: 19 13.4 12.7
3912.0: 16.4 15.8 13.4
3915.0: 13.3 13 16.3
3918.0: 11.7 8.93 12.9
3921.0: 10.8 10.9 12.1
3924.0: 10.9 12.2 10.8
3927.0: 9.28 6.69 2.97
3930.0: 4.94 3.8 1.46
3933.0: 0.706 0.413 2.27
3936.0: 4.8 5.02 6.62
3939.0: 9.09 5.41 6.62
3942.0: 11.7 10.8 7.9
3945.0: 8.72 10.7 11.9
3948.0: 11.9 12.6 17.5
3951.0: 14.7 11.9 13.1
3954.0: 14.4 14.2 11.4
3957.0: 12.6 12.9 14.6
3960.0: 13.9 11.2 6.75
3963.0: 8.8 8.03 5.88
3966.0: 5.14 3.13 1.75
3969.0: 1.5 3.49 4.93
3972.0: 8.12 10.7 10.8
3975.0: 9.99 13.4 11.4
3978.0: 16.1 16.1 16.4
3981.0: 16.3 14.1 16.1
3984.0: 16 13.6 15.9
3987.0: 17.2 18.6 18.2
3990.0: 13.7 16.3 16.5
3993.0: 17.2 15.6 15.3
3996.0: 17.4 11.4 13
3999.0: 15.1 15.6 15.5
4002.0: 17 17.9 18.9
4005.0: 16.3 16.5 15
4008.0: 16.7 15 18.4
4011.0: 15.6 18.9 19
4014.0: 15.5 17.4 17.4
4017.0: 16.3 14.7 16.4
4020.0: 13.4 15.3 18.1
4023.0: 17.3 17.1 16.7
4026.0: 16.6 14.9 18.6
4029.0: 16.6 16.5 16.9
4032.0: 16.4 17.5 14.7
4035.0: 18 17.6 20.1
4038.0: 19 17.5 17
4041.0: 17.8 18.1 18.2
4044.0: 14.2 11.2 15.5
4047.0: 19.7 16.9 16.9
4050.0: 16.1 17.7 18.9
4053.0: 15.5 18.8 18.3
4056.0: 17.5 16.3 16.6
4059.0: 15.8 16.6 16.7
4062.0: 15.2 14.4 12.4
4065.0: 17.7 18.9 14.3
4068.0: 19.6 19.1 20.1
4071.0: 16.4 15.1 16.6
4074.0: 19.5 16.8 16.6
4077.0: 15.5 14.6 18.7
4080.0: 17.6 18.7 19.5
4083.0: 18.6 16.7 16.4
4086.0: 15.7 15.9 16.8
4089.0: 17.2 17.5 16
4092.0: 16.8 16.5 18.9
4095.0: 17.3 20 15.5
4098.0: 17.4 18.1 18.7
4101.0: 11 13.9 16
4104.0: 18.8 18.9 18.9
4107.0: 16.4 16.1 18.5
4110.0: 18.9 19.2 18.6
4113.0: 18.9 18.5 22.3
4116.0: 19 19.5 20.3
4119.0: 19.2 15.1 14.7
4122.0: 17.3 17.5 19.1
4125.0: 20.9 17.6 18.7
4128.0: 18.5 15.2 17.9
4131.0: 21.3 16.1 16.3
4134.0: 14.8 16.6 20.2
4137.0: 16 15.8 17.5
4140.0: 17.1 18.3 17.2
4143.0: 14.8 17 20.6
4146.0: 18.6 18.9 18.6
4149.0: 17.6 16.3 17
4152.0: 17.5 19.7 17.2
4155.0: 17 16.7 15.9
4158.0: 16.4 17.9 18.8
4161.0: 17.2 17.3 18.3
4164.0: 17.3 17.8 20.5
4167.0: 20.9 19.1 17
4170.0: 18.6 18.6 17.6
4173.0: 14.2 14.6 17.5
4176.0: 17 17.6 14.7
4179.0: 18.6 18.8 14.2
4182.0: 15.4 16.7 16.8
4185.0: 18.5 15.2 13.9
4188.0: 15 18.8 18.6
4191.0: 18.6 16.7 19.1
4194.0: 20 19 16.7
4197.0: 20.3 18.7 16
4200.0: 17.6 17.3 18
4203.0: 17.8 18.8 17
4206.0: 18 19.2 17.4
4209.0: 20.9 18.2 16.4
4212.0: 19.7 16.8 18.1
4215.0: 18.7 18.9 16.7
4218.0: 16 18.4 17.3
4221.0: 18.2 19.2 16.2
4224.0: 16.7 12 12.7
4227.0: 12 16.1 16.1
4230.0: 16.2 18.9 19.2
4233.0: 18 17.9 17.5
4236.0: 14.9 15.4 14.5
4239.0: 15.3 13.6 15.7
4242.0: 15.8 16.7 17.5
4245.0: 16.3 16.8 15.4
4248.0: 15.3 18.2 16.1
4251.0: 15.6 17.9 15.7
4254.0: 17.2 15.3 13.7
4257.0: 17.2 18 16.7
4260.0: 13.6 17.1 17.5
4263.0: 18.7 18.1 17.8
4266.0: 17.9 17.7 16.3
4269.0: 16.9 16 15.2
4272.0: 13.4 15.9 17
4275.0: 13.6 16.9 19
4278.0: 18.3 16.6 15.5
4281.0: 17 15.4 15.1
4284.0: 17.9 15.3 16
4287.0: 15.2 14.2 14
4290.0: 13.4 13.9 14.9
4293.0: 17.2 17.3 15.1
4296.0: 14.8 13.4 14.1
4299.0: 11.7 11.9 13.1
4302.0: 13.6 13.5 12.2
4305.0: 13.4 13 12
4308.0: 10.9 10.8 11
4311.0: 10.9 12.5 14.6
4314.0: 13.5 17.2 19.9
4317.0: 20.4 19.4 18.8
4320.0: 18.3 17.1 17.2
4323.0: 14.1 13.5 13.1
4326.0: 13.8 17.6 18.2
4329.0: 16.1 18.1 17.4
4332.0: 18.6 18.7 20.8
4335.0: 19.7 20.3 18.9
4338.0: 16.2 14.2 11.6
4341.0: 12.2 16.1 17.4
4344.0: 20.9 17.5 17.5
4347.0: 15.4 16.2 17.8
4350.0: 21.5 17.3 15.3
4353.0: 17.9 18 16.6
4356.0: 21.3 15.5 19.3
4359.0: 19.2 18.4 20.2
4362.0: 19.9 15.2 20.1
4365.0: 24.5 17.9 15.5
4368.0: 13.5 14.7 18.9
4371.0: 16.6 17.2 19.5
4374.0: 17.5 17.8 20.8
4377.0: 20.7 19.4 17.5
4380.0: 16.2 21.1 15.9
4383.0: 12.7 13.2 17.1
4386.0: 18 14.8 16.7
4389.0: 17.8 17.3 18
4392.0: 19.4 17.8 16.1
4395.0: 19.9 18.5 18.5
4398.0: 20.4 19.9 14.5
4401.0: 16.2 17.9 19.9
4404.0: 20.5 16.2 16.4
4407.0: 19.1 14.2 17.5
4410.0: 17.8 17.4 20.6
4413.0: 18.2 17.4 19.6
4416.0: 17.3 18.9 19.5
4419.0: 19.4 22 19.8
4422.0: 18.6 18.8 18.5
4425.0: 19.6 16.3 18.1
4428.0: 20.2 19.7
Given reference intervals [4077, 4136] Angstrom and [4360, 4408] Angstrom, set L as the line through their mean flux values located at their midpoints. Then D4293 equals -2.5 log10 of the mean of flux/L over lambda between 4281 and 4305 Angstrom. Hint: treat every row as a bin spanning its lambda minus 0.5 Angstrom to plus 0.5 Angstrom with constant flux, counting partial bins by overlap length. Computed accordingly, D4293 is 0.22 mag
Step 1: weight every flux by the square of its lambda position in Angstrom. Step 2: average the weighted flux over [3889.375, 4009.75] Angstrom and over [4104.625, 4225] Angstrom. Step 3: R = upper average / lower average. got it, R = 1.65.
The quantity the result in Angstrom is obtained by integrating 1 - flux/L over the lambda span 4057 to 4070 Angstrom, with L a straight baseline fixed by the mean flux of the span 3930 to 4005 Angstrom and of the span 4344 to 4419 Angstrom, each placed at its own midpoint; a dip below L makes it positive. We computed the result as -3.8 Angstrom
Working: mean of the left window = 11.3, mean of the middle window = 16.6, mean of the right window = 17.9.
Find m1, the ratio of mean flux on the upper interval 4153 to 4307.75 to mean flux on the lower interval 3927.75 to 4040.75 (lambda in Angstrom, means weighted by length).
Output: 1.28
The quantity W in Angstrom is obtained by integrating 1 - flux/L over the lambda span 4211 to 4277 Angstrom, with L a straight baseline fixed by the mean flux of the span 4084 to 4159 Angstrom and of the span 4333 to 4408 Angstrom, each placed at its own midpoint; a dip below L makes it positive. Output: 4.1 Angstrom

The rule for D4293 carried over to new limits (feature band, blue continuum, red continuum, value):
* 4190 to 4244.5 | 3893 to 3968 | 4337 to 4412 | -0.14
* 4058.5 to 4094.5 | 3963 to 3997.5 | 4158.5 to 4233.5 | -0.17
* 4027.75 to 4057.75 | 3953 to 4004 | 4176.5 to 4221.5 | -0.21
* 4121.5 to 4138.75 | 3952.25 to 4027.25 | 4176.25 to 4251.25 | -0.12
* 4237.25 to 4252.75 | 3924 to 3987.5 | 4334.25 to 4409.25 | -0.06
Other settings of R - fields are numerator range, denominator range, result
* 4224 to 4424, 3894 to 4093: 1.40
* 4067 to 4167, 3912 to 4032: 1.51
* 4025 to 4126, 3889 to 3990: 1.66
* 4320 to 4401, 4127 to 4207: 1.09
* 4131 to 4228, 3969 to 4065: 1.19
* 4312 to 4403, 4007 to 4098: 1.19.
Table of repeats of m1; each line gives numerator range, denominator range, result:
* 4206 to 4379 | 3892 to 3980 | 1.57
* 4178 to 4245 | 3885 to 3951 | 1.59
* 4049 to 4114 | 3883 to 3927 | 1.35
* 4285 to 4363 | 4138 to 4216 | 0.91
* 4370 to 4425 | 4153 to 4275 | 1.06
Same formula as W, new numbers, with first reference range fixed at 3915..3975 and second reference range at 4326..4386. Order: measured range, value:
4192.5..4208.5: -4.3 Angstrom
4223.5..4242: -0.8 Angstrom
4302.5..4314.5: 3.1 Angstrom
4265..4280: -0.6 Angstrom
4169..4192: -4.7 Angstrom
